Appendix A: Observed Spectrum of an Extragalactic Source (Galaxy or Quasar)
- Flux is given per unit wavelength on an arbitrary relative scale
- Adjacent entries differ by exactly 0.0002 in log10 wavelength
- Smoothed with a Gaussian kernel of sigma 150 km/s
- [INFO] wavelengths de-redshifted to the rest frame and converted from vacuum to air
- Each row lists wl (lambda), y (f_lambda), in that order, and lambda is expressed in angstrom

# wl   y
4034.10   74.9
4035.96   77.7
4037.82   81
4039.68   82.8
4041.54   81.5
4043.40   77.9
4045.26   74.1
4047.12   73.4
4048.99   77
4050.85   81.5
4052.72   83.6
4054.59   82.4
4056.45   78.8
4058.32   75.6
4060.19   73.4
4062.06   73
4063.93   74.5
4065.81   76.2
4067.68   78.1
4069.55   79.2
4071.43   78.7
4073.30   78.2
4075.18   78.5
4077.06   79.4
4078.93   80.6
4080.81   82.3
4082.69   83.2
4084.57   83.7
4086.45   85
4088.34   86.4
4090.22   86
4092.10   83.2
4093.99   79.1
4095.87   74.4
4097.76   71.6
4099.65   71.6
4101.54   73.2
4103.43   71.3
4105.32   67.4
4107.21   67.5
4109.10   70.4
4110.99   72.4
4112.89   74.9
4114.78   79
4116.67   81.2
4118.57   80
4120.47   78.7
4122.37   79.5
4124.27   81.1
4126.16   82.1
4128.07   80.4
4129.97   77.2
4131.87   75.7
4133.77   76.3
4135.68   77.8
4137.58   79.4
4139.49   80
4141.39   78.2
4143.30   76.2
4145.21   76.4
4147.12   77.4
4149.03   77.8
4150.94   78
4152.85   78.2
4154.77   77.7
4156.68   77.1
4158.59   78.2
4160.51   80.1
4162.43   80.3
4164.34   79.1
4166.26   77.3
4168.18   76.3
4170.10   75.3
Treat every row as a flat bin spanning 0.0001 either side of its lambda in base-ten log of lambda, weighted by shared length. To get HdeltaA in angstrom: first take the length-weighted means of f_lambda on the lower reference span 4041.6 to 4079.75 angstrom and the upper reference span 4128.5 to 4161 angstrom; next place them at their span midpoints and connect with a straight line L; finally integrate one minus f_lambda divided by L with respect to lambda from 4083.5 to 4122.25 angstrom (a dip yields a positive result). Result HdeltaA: 0.4 angstrom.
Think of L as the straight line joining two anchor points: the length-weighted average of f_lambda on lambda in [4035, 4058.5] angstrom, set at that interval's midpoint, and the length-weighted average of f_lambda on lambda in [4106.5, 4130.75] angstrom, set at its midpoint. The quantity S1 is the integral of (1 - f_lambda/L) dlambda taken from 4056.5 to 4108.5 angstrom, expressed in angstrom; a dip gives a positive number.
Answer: 0.6 angstrom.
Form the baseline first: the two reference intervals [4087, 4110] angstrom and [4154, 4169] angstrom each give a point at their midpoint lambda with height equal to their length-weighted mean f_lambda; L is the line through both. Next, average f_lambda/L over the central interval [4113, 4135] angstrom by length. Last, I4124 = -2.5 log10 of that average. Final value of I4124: -0.03 mag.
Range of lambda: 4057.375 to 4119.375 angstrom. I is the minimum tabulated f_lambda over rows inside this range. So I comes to 67.4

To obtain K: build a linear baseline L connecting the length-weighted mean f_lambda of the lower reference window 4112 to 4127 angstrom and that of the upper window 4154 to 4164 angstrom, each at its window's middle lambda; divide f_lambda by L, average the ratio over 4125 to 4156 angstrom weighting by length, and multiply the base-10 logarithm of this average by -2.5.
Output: 0.02 mag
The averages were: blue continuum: 79.6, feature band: 78.1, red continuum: 78.8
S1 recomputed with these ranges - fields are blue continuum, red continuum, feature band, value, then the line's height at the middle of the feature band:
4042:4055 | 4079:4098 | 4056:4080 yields 0.9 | 80.1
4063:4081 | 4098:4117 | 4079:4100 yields -1.5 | 75.5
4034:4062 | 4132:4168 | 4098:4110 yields 1.2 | 78.1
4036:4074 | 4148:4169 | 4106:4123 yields 0.5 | 78.1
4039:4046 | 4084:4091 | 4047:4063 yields 0.6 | 80.8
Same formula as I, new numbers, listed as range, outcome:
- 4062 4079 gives 73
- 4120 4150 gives 75.7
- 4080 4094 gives 79.1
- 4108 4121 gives 70.4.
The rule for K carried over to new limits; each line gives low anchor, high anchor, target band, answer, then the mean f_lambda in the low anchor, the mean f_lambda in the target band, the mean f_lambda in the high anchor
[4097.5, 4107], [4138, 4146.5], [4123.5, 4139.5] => -0.04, 70.7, 78.8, 77.8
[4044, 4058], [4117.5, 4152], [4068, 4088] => -0.03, 78.6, 81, 78.5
